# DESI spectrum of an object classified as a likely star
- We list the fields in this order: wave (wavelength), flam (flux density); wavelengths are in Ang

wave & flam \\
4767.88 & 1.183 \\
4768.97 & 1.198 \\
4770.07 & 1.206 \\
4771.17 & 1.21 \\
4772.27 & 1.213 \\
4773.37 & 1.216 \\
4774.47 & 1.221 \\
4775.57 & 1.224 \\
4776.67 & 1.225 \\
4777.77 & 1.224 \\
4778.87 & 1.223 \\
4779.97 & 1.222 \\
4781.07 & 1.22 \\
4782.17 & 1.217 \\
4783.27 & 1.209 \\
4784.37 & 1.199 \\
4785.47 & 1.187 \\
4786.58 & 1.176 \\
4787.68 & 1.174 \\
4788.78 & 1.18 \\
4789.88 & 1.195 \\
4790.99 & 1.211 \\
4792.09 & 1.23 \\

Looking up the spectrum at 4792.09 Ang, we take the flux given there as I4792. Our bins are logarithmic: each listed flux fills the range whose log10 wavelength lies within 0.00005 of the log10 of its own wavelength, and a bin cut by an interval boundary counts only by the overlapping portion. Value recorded 1.23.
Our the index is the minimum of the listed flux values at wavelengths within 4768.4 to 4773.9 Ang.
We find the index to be 1.198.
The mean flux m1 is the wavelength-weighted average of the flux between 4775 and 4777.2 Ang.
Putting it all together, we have 1.22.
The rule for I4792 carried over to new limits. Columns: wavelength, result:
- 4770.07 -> 1.206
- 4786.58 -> 1.176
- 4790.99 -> 1.211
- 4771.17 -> 1.21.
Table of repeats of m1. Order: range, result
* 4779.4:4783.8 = 1.22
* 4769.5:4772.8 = 1.21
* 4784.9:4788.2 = 1.18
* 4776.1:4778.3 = 1.22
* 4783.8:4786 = 1.19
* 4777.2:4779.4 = 1.22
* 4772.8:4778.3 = 1.22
